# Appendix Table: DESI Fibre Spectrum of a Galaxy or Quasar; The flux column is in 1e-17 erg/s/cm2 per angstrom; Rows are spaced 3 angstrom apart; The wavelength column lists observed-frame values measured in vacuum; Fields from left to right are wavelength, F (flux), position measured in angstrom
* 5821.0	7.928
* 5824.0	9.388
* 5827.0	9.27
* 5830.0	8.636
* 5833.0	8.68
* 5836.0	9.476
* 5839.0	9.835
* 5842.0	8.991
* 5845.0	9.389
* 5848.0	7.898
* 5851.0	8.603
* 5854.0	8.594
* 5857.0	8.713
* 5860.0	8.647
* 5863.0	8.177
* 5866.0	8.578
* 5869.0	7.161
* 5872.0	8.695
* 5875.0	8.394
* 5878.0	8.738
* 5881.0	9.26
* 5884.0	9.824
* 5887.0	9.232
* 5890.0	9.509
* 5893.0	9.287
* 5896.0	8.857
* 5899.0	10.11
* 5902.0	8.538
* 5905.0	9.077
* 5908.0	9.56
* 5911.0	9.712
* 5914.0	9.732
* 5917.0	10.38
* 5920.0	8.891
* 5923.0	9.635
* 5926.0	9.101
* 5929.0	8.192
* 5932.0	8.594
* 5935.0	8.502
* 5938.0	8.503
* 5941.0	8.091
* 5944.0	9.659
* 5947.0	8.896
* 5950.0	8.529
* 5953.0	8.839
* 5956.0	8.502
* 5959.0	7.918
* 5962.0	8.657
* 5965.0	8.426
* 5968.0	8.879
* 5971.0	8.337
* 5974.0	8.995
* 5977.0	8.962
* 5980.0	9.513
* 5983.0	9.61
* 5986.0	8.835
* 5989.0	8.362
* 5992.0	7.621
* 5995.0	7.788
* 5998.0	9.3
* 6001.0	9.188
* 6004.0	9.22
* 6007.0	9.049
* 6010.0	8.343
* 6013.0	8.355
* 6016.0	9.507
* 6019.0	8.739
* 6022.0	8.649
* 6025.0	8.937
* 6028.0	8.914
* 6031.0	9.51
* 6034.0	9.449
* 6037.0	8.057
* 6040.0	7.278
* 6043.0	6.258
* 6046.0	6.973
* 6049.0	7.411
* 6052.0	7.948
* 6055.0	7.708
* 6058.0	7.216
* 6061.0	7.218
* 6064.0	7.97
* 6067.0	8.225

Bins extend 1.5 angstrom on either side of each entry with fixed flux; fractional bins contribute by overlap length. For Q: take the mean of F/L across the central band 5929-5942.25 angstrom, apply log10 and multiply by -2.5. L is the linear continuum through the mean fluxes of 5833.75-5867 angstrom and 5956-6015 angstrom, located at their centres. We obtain 0.04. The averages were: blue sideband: 8.81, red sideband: 8.7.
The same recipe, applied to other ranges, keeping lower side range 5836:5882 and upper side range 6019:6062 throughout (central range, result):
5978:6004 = -0.08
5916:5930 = -0.10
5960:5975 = -0.05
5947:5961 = -0.02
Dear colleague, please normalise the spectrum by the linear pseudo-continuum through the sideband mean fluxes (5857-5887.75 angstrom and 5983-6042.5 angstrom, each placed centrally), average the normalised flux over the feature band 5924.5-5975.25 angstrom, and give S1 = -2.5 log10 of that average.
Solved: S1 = 0.01 mag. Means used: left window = 8.66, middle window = 8.62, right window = 8.67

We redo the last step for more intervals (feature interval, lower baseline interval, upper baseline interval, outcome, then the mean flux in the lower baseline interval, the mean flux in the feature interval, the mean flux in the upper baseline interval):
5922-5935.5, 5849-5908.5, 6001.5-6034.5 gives 0.01 mag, 8.86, 8.8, 8.96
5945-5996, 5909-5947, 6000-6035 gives 0.05 mag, 9.08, 8.65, 8.98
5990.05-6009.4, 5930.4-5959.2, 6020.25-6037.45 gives 0.02 mag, 8.63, 8.67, 8.97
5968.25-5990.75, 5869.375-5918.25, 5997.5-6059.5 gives -0.03 mag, 9.25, 8.93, 8.37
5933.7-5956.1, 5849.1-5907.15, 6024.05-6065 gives -0.03 mag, 8.84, 8.7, 7.9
